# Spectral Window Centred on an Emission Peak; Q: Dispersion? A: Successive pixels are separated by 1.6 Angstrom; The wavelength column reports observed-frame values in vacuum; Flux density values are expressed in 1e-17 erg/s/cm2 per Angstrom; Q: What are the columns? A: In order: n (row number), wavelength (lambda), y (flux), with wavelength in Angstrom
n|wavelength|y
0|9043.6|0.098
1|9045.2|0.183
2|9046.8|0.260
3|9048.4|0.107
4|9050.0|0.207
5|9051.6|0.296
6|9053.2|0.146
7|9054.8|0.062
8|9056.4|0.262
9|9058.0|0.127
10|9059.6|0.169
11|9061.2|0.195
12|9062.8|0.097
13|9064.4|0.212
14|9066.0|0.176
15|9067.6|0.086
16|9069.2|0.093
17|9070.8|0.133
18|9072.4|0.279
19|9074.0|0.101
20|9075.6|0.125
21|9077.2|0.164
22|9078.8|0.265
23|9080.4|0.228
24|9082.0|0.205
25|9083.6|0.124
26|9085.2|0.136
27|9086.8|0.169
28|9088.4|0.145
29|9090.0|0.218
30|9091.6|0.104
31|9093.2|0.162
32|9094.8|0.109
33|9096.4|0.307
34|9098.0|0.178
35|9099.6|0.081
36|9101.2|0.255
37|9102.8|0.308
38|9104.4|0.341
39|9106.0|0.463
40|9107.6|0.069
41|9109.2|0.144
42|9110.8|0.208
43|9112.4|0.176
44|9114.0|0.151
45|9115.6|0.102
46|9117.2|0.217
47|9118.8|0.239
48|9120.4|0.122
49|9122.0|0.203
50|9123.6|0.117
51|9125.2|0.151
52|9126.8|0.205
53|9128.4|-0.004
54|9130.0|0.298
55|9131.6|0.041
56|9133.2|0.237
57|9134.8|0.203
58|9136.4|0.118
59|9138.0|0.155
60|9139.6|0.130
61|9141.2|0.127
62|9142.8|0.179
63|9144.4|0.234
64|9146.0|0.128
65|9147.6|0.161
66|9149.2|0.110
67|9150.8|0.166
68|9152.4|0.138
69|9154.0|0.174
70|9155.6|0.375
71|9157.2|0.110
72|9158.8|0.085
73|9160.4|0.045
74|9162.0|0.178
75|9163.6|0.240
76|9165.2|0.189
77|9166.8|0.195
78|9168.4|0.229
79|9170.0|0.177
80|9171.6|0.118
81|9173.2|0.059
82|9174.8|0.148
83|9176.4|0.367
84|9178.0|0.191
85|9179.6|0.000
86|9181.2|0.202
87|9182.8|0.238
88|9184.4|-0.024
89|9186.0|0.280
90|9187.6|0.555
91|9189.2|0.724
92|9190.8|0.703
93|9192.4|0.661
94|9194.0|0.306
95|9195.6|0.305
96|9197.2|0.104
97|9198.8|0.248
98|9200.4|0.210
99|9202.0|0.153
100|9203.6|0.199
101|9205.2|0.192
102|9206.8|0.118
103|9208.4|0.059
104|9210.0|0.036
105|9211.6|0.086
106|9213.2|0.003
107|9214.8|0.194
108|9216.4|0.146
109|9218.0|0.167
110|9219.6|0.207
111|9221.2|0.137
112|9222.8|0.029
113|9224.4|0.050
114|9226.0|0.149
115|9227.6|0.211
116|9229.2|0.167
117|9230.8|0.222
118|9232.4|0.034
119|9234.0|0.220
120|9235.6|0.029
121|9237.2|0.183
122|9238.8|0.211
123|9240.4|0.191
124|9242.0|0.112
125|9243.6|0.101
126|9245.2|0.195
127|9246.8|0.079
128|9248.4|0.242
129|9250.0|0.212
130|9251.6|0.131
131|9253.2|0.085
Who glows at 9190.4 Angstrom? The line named H-beta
